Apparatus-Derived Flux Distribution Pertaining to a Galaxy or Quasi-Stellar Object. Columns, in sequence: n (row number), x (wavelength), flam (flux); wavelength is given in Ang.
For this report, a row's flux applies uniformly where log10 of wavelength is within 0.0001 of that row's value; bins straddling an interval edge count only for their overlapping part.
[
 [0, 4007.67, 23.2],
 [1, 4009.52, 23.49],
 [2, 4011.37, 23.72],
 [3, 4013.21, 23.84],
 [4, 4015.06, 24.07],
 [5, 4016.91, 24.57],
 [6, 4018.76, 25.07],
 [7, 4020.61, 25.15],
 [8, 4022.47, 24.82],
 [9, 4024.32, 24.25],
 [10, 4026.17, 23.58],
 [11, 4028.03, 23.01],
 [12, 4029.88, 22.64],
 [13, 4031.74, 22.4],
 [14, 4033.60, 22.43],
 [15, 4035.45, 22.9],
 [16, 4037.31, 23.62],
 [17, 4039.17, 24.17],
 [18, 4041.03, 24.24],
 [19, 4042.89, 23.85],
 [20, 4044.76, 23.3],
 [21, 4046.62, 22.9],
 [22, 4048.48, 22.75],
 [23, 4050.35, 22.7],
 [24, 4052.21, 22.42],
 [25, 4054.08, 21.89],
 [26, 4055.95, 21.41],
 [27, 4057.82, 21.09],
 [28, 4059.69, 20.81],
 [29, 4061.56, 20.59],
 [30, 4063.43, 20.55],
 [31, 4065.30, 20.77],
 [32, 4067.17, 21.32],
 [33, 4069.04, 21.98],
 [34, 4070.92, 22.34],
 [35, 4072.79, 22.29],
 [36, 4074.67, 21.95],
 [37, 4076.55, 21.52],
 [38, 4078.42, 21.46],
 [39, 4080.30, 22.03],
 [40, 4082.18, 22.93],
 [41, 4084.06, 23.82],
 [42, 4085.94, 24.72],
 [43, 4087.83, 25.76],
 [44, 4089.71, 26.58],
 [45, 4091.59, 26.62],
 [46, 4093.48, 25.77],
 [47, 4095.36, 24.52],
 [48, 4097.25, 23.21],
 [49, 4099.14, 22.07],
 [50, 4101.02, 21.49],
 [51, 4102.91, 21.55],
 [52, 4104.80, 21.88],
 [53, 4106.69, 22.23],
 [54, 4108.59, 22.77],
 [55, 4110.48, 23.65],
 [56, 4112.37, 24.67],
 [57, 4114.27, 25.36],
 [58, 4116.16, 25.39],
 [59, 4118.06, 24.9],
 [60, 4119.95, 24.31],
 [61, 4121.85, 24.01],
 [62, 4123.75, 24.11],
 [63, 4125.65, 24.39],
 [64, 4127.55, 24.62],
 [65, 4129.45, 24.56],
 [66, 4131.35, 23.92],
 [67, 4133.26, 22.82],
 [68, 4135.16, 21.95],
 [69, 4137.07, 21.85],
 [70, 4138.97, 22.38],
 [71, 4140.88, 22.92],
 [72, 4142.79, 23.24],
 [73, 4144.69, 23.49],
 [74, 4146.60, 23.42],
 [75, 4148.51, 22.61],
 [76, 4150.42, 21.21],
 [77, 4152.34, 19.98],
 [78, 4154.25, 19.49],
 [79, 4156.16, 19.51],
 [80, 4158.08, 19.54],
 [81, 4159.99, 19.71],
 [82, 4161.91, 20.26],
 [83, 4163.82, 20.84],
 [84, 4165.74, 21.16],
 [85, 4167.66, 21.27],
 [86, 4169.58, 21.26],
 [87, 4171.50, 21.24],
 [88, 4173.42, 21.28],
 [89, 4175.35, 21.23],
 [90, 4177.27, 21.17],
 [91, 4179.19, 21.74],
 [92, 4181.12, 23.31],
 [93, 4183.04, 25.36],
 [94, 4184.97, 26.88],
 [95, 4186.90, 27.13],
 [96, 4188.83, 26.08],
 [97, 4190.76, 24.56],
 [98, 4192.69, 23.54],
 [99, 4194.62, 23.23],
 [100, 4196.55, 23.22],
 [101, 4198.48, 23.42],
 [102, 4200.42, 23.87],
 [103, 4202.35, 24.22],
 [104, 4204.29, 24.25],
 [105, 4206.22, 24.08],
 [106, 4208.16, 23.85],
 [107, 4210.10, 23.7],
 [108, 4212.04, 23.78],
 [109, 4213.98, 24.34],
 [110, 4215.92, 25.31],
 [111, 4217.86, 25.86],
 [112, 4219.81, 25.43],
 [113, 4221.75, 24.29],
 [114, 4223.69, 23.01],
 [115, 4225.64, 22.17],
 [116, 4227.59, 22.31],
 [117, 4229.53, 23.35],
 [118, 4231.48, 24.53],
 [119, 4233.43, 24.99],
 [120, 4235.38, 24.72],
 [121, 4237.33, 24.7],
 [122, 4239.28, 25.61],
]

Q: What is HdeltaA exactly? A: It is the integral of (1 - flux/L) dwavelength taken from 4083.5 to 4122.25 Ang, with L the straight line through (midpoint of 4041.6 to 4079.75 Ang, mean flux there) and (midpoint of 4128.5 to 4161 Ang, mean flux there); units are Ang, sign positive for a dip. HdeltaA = -3.8 Ang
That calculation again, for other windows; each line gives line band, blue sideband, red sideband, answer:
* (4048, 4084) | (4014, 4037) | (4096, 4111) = 2.0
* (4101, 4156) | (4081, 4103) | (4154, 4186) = -0.3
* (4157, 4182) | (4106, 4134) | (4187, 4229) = 3.2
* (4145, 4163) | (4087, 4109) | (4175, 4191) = 2.5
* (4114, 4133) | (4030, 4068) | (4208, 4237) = -1.1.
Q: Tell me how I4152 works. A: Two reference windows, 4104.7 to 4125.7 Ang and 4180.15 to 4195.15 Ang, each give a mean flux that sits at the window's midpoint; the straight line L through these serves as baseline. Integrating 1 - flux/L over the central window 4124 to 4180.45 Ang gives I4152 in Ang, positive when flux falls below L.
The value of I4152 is 6.2 Ang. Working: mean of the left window 24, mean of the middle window 21.9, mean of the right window 25.1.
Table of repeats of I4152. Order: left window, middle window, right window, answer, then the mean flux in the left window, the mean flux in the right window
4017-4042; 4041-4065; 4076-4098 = 1.8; 23.7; 24.1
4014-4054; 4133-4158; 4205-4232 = 2.1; 23.5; 24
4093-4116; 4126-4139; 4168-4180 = -0.4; 23.3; 21.3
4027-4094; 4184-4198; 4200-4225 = -0.5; 22.8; 24.3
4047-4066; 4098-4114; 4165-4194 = -0.3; 21.5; 23.2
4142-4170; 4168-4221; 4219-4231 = -3.2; 21.1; 23.5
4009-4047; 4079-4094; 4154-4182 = -1.4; 23.7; 20.9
